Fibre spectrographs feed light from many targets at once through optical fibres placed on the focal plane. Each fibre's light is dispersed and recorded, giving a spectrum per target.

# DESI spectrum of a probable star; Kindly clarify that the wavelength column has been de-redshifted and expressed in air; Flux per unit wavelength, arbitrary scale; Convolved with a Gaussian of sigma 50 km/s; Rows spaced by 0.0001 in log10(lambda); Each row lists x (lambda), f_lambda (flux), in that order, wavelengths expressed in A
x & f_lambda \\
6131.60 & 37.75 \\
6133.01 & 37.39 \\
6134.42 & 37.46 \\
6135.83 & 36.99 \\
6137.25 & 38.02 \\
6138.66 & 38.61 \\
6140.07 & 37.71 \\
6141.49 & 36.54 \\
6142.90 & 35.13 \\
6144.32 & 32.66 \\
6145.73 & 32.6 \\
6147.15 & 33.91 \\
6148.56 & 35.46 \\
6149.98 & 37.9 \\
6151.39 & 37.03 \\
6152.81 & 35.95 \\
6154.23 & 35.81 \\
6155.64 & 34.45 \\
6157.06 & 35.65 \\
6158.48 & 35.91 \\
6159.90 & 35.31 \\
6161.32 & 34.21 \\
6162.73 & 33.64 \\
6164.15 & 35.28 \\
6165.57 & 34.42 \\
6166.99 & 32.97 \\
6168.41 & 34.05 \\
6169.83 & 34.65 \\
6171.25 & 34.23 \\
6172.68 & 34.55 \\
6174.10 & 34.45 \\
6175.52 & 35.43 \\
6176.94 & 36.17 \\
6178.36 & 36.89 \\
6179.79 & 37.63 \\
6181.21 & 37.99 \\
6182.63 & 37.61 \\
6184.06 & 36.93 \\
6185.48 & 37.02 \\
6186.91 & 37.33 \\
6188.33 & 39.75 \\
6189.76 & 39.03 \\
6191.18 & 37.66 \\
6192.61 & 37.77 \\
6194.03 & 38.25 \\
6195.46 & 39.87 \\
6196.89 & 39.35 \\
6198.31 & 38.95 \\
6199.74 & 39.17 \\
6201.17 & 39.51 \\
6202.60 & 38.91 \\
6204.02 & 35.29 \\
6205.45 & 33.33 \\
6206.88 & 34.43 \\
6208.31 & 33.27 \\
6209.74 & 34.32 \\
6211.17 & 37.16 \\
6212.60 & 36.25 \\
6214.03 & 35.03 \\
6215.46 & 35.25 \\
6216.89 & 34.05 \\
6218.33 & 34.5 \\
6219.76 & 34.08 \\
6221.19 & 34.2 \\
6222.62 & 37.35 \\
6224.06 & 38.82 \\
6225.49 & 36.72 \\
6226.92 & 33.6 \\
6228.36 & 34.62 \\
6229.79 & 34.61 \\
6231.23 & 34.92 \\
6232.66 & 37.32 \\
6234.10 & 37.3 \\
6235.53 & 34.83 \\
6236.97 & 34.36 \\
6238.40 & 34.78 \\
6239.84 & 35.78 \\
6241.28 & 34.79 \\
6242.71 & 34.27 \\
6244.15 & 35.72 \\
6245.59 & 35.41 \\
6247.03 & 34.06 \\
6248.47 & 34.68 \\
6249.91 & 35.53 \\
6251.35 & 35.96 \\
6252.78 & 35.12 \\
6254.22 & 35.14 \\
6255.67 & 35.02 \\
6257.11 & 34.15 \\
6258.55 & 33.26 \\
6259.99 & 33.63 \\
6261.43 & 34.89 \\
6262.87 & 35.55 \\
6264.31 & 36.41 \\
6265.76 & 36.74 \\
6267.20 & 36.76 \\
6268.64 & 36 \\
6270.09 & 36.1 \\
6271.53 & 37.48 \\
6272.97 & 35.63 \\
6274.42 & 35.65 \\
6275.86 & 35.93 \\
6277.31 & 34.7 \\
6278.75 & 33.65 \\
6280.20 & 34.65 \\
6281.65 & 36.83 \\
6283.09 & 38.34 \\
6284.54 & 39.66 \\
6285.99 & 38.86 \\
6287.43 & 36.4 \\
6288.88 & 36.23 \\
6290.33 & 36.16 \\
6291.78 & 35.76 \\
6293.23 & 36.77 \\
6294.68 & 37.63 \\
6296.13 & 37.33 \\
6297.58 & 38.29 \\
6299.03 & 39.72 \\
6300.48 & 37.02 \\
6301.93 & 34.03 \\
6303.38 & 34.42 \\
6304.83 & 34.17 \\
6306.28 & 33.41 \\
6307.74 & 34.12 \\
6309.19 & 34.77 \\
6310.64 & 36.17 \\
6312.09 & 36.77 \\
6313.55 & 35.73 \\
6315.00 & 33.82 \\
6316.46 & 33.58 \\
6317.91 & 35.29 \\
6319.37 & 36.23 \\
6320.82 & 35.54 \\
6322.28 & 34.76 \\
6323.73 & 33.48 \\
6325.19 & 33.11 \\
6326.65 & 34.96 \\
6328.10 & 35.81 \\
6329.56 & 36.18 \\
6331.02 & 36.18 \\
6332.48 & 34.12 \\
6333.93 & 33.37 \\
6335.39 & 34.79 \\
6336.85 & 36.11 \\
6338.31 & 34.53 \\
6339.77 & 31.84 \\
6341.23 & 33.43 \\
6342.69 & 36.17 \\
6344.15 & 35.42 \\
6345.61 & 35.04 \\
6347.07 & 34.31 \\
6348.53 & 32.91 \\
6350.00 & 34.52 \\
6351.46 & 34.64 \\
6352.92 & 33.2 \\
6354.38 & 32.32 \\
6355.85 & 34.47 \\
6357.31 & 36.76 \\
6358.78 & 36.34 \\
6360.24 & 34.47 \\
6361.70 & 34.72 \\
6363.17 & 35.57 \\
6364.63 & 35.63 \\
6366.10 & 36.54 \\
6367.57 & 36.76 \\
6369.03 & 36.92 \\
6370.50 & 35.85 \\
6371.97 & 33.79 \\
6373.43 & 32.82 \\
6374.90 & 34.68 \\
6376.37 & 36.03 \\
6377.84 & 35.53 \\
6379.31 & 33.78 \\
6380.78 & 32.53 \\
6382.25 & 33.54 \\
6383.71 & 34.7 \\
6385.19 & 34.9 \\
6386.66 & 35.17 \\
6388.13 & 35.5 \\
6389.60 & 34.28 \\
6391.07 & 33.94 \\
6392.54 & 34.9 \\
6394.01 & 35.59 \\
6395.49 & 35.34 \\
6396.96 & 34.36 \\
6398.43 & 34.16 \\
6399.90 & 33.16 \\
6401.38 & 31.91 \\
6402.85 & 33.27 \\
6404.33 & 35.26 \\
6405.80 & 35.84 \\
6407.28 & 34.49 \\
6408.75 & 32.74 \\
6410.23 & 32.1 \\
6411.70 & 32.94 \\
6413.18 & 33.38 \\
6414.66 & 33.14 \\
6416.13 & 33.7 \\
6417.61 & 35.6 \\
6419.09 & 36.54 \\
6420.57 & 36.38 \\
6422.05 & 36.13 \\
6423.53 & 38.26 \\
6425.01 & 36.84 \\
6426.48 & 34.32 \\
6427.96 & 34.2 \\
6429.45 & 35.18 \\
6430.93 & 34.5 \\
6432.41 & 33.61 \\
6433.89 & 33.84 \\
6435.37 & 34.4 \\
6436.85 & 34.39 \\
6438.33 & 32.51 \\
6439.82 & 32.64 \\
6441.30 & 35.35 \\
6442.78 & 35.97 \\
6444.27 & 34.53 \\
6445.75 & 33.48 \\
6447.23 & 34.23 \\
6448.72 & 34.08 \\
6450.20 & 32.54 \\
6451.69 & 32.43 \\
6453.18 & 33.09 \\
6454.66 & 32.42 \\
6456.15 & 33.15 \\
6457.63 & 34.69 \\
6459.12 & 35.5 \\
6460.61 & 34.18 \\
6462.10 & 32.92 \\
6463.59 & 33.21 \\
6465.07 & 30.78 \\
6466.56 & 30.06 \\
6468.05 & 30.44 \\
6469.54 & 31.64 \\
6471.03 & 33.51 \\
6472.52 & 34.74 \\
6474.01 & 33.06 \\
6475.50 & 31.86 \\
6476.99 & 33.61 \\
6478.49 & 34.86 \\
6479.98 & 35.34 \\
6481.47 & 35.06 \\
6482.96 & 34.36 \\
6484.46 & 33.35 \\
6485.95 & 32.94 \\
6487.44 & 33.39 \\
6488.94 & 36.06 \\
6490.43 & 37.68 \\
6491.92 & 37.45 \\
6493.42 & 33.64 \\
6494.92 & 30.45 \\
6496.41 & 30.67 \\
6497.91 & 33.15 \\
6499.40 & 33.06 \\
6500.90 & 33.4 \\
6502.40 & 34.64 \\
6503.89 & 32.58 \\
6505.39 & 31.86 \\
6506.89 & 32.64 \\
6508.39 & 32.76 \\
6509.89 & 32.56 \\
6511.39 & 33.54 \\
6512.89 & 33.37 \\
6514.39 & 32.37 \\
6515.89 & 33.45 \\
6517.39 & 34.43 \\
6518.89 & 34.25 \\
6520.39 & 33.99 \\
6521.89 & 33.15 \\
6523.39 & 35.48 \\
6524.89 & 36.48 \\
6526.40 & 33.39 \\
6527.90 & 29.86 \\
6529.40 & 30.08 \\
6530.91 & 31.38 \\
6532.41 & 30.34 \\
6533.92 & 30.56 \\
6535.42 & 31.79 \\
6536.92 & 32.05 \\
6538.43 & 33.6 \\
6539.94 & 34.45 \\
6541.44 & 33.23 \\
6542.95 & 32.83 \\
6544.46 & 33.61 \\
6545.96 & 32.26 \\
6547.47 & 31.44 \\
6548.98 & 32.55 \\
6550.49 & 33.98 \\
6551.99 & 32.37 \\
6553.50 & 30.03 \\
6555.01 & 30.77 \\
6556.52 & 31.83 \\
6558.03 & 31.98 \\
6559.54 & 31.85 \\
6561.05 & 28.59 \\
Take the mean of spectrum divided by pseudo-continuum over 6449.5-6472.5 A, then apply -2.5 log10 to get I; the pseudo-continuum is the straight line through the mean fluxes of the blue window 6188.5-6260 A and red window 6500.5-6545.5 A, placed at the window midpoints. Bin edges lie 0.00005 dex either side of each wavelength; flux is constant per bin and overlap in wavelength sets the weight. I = 0.03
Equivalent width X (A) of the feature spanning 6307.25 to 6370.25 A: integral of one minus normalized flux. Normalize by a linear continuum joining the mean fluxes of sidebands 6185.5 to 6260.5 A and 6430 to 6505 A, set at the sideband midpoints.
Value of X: -0.2 A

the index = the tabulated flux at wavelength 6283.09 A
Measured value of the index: 38.34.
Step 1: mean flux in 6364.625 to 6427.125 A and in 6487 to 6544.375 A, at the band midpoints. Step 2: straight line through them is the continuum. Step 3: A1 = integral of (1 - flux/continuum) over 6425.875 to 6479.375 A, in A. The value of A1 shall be 0.8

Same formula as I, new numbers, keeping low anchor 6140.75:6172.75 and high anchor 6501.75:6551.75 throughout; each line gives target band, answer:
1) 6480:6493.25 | -0.06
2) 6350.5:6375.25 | -0.04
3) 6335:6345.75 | -0.02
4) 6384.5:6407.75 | -0.03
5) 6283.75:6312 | -0.07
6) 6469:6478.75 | 0.00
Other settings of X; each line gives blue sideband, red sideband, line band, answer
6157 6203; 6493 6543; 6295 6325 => -0.2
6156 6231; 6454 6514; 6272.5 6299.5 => -1.2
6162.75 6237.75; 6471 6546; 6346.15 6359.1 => 0.2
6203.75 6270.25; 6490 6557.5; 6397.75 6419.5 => 0.0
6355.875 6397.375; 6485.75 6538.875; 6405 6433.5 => -0.2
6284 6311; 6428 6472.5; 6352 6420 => 0.2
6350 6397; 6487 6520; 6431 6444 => 0.0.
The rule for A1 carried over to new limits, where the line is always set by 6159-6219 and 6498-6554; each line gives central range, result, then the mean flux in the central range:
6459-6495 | -0.3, 33.6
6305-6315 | 0.0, 35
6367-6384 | -0.2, 34.7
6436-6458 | 0.0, 33.7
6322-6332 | 0.0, 34.9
